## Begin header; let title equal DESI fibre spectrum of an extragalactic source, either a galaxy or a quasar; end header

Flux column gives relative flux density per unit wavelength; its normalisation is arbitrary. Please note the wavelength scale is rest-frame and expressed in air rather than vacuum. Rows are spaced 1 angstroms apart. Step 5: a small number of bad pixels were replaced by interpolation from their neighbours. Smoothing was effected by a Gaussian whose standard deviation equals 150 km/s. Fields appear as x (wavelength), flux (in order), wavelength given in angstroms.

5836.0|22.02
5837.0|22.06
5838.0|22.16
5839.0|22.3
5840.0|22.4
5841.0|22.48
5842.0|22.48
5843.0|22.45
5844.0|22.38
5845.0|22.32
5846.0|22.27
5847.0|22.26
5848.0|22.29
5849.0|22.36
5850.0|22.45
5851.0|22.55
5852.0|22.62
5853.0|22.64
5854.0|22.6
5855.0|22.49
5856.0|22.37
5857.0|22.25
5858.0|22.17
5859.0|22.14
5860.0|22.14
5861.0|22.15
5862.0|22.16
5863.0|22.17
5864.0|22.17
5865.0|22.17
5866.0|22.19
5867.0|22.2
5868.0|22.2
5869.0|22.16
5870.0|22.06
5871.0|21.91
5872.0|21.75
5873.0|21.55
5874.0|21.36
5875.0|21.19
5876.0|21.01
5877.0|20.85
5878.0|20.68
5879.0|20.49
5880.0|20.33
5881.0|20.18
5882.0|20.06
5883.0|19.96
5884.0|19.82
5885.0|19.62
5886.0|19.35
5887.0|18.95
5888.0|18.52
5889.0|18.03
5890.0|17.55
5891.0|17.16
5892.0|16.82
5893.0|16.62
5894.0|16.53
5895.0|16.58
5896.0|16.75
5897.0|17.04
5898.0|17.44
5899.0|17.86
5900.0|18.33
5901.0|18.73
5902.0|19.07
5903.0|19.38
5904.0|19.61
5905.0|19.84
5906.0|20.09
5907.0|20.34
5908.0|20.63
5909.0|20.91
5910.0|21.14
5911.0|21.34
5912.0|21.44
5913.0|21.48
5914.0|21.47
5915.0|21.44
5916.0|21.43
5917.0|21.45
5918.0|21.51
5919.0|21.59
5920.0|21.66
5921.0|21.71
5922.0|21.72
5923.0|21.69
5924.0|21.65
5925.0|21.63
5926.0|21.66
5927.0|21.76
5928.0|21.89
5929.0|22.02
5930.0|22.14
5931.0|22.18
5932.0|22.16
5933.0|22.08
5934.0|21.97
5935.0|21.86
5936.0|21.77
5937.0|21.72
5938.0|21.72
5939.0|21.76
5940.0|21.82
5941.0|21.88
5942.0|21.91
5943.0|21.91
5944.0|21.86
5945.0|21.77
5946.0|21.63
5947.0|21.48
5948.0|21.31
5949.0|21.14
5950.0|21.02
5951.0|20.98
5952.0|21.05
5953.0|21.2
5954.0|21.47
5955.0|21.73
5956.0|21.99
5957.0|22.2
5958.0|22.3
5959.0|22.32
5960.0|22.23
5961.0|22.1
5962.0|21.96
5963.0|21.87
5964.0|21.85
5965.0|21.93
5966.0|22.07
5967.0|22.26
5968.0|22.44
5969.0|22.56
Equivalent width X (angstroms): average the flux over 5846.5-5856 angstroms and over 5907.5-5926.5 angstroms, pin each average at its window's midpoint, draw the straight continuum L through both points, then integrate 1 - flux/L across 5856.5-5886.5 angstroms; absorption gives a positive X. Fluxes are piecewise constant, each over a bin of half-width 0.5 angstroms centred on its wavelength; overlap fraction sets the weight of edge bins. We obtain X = 1.1 angstroms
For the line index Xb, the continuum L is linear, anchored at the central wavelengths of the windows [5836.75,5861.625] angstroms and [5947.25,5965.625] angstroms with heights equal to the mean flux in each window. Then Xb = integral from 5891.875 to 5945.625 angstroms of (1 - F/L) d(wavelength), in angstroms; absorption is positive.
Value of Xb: 3.07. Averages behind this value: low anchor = 22.4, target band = 20.7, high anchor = 21.7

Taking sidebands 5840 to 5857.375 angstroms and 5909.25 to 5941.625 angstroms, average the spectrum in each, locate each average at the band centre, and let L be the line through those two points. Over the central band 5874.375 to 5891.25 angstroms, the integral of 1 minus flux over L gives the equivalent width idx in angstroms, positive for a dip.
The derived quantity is 1.9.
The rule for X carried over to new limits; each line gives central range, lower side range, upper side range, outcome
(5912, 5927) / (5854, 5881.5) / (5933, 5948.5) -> 0.1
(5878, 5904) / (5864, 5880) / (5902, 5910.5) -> 2.9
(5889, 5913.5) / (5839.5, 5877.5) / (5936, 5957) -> 3.4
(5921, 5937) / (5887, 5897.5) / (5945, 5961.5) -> -1.6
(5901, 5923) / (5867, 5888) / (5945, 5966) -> 0.3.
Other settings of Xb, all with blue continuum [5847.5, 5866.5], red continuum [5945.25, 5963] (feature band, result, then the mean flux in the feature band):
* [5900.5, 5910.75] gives 0.92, 20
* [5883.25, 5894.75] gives 2.09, 18.1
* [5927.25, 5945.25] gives -0.11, 21.9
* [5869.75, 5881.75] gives 0.61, 21.1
